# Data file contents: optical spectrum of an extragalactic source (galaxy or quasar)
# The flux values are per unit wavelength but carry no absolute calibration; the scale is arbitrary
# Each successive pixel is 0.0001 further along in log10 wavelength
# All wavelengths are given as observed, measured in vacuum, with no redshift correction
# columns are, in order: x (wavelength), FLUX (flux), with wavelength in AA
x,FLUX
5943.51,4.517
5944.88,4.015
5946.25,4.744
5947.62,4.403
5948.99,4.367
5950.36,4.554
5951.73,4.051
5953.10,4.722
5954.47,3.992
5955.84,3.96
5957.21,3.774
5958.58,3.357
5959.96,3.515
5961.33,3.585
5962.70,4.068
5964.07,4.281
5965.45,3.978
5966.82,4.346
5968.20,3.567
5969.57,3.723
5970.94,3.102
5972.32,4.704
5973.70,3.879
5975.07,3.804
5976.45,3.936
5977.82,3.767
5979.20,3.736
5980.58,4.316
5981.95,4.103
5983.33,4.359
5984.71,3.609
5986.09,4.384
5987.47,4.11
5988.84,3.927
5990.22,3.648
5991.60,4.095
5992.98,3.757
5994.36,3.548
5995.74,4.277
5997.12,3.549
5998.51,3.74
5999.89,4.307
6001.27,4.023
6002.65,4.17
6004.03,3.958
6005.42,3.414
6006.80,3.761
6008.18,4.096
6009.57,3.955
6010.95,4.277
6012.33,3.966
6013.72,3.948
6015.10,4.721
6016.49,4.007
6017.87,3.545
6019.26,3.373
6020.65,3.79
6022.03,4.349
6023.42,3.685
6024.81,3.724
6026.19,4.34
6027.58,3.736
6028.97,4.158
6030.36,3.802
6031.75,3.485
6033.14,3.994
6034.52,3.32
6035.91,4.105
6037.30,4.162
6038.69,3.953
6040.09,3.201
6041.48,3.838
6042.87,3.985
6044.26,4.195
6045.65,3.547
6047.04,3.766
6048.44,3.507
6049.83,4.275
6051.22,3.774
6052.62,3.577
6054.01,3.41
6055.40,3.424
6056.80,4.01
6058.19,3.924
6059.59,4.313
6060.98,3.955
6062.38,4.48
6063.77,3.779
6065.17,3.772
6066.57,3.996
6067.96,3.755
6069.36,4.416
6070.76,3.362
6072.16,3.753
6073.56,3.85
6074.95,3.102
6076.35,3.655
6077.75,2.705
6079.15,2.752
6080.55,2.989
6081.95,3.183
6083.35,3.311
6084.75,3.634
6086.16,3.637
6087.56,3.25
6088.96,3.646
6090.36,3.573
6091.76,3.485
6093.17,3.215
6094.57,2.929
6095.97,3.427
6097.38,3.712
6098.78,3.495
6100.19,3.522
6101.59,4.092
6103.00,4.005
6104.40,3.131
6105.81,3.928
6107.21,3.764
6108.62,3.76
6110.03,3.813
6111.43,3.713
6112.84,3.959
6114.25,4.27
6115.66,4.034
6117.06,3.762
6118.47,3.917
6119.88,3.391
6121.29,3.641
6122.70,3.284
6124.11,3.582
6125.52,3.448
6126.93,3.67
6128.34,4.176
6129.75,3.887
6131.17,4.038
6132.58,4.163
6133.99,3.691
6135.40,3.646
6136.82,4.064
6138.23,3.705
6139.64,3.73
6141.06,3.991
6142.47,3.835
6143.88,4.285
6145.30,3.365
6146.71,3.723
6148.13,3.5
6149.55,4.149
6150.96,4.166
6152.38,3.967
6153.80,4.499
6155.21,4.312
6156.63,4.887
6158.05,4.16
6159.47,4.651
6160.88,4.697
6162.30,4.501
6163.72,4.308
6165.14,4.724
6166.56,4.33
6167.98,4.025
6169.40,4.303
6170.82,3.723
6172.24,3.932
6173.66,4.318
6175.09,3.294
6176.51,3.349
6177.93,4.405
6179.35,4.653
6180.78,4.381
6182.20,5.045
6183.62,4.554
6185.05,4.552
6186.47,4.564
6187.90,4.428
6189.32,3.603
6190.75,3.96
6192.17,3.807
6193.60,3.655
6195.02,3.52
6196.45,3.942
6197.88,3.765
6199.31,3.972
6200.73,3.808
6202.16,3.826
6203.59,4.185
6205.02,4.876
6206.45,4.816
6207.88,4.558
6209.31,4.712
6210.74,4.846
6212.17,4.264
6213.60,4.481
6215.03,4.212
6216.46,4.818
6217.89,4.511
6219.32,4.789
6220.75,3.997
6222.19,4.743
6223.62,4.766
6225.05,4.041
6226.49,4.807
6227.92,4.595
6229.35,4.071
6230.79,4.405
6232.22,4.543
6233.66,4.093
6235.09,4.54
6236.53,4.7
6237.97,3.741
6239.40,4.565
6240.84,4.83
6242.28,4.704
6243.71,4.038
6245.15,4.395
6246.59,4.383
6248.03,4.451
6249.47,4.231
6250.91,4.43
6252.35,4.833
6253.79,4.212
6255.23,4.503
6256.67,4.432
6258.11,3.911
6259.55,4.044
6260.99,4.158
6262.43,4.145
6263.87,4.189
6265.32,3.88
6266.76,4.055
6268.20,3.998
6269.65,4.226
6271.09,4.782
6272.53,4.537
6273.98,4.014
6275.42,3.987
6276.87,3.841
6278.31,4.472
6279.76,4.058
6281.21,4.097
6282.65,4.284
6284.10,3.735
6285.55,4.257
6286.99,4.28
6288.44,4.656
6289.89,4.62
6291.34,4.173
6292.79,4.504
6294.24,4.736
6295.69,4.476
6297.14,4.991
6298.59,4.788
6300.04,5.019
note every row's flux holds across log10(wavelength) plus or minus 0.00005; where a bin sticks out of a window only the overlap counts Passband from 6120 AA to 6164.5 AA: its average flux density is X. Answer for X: 3.98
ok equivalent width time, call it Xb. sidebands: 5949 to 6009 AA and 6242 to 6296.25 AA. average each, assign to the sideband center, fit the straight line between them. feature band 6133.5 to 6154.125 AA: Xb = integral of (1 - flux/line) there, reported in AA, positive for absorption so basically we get 1.3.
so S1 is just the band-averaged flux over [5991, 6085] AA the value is 3.8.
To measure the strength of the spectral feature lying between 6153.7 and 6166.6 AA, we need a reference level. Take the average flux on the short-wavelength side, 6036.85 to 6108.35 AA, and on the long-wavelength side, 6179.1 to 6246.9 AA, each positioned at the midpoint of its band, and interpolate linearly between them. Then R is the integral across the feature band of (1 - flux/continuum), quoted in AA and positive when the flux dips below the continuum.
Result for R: -1.4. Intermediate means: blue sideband 3.65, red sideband 4.35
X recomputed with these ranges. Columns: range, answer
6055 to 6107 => 3.6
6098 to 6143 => 3.78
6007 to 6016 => 4.14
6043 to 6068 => 3.87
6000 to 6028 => 3.95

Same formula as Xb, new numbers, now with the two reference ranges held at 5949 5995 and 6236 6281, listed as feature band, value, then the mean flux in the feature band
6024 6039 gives 0.5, 3.89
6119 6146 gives 2.4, 3.77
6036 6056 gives 1.3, 3.77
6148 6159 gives -0.2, 4.25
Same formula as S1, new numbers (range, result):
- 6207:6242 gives 4.49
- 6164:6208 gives 4.15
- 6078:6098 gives 3.32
